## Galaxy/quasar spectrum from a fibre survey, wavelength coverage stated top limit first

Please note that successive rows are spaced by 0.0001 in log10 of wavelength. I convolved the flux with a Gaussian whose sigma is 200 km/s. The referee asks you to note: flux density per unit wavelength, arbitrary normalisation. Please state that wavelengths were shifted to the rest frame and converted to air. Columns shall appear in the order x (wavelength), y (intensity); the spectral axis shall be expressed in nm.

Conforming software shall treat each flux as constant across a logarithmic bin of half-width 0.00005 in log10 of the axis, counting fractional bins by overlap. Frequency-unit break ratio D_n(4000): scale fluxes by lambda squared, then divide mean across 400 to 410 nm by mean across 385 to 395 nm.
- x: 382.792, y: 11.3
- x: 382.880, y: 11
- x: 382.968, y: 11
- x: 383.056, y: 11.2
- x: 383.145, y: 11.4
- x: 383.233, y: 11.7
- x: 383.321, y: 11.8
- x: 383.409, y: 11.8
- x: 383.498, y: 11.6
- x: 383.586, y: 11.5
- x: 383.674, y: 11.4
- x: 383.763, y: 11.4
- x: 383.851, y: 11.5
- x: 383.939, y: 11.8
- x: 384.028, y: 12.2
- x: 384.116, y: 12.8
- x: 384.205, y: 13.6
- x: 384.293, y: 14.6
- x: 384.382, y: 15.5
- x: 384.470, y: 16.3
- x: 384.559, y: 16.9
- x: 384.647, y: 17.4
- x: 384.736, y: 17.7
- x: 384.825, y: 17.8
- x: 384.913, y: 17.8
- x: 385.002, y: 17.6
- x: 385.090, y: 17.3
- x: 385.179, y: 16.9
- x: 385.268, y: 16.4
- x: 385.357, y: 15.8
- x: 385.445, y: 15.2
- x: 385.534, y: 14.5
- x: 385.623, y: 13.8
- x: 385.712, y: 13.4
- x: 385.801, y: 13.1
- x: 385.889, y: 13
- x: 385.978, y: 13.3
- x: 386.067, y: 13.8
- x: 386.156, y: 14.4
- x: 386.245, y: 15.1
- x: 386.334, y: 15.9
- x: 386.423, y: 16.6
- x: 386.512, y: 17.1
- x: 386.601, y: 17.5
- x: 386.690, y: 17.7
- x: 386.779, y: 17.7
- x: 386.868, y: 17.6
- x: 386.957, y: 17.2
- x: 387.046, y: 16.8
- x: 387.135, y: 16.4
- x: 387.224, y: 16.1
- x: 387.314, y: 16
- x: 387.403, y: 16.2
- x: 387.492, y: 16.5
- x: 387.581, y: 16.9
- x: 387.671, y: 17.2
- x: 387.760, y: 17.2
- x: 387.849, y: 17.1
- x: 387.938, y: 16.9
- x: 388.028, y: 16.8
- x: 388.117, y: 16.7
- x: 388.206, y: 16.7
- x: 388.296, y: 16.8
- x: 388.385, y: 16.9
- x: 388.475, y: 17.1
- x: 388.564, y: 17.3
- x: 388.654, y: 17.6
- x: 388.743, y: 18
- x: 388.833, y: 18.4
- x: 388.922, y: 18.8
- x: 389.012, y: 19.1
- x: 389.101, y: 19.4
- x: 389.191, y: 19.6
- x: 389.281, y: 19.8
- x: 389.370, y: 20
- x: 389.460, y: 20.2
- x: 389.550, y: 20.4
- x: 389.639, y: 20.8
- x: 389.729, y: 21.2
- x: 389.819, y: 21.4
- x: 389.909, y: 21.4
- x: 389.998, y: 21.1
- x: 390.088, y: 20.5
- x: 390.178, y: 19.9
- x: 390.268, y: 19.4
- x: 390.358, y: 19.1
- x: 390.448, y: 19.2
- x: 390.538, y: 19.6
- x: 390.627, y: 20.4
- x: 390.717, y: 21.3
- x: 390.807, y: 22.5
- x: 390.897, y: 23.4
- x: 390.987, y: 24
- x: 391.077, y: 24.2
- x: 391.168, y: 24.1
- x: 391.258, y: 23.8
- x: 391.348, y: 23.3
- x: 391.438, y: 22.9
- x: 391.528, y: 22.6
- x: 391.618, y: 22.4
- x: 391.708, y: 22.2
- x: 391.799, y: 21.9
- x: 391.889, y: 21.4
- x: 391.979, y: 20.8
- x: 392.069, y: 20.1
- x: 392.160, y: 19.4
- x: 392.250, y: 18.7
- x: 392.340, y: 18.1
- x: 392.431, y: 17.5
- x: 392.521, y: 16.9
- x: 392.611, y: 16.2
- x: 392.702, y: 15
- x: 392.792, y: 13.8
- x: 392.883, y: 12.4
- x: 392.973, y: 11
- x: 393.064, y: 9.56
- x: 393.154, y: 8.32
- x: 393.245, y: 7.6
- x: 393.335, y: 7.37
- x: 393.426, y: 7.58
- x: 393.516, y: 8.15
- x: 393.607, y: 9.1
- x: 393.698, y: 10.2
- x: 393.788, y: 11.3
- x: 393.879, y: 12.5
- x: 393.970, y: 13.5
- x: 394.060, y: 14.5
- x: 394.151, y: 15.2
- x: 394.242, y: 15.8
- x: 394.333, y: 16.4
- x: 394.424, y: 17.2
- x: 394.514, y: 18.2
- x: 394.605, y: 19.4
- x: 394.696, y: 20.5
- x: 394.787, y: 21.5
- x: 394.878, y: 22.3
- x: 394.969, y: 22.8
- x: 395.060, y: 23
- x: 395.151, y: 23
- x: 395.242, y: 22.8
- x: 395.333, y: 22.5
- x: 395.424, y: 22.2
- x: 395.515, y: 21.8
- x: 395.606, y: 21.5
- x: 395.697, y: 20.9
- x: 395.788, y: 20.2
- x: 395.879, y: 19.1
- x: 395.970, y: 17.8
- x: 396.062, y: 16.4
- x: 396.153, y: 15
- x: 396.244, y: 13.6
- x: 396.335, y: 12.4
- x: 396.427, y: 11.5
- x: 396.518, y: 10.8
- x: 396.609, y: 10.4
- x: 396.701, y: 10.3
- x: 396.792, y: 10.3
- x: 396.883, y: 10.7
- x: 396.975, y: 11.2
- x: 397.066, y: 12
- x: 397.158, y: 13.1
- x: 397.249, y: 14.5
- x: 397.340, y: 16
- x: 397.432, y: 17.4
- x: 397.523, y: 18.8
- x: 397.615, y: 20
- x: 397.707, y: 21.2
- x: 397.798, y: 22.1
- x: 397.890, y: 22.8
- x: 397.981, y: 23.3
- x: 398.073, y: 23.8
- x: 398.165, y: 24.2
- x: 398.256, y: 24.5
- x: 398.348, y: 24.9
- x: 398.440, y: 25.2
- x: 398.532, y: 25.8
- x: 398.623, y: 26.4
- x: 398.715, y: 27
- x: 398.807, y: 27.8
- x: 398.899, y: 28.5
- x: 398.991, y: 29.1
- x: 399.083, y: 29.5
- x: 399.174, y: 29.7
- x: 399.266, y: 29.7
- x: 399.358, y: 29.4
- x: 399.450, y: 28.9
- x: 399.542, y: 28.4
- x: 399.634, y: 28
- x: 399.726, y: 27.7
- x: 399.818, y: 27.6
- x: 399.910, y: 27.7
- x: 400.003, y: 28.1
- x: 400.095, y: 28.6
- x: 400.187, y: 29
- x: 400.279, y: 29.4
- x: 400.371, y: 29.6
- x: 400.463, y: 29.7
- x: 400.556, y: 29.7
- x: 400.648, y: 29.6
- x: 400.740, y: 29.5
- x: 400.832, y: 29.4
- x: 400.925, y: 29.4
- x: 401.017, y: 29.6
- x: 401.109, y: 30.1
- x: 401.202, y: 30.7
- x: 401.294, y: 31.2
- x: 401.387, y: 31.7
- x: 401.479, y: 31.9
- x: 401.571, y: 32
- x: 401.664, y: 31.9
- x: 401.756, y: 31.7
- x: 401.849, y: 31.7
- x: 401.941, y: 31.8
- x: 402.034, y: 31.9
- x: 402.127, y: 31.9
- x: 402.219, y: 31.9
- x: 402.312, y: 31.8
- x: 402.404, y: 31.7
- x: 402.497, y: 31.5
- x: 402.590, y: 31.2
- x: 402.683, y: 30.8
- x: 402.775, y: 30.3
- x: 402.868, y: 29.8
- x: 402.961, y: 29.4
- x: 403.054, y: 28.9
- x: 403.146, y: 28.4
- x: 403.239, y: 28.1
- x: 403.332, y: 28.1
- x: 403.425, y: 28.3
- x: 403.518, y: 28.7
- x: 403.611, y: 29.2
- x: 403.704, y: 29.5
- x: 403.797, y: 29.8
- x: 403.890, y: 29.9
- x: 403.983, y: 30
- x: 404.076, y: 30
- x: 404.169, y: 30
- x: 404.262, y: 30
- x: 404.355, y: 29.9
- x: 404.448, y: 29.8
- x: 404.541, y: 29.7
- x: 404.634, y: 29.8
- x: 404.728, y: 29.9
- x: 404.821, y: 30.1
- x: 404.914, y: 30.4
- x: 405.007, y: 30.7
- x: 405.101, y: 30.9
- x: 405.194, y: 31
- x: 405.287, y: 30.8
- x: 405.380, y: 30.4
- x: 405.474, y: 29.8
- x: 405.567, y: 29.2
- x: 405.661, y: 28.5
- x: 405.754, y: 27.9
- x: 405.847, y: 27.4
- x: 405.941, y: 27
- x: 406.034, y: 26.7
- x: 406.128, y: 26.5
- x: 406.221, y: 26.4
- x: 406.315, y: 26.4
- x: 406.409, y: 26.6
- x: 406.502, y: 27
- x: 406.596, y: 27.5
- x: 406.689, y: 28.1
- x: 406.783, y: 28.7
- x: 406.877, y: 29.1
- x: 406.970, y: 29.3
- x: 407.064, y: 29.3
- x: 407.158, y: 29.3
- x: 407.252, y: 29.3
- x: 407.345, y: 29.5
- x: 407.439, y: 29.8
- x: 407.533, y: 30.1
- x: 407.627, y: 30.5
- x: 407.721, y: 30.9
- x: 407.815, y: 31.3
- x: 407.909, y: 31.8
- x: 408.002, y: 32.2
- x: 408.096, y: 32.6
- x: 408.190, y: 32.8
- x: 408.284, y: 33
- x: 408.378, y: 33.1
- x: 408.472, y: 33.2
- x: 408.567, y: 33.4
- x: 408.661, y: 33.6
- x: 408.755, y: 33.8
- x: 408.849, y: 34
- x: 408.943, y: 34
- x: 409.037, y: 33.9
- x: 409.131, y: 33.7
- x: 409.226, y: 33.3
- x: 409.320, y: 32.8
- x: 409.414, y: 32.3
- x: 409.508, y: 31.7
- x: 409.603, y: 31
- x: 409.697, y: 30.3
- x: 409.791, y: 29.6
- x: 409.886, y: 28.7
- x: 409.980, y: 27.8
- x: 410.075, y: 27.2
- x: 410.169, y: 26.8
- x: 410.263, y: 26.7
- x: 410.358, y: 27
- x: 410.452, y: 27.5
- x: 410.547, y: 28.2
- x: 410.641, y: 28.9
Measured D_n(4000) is 1.9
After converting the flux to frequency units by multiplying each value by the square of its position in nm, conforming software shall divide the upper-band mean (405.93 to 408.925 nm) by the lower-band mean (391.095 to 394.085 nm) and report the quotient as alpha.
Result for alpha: 2.04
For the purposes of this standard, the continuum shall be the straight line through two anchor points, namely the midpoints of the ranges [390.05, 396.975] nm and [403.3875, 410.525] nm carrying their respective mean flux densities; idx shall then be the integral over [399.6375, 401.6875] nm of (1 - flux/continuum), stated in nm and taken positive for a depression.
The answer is -0.48 nm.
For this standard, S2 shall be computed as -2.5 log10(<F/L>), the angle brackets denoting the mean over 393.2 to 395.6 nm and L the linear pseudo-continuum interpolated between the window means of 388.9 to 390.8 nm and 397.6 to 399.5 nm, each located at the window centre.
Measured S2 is 0.378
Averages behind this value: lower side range 20.2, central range 16.5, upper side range 26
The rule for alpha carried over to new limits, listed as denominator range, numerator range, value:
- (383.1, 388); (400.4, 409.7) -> 2.21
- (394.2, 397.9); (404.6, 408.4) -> 1.78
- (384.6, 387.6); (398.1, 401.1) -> 1.88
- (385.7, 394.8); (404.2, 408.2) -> 1.83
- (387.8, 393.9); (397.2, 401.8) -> 1.58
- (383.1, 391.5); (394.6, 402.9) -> 1.51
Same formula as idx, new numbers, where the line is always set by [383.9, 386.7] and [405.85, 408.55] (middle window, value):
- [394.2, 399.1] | 0.69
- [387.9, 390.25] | -0.15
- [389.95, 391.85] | -0.28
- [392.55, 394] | 0.68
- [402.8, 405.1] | -0.17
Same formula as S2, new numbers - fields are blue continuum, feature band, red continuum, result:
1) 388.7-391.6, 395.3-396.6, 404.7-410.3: 0.35 mag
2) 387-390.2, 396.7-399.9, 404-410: 0.09 mag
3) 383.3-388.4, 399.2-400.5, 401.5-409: -0.10 mag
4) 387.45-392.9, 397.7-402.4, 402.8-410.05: -0.11 mag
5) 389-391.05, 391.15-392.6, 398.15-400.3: 0.06 mag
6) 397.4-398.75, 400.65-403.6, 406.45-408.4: -0.16 mag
